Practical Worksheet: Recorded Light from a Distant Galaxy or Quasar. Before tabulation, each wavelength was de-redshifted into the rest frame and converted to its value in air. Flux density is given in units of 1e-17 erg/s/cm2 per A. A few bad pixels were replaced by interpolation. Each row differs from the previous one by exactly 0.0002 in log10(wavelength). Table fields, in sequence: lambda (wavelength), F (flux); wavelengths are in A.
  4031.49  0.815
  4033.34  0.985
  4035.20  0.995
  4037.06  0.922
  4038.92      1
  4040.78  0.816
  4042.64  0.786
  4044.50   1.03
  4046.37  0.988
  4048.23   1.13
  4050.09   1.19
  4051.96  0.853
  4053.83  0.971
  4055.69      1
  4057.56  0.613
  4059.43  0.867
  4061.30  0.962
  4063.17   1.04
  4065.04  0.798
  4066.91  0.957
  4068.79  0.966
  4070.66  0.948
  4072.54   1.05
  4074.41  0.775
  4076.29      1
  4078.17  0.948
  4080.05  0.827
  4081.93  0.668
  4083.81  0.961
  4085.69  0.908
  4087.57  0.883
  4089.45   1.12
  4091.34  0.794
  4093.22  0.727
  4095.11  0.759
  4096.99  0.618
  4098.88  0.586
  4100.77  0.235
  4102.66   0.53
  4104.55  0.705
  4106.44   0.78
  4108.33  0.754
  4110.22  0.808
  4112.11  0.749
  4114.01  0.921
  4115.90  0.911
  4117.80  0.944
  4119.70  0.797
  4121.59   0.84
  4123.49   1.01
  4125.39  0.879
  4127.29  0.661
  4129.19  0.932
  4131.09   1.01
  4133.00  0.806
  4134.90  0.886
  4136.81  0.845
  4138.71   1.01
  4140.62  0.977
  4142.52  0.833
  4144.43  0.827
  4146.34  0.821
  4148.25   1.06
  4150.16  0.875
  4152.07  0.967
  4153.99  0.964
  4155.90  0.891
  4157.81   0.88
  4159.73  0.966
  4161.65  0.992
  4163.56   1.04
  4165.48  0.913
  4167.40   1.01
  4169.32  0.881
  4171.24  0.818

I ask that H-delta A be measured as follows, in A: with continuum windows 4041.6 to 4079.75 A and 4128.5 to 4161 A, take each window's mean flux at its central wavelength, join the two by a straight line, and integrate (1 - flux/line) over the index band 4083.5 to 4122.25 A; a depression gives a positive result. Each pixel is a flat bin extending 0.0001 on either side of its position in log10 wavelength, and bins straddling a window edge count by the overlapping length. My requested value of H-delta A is 6.43 A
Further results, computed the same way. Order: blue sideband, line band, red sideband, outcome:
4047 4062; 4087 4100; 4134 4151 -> 2.2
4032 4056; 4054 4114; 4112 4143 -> 7.2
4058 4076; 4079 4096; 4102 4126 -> 0.5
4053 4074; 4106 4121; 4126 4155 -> 1.2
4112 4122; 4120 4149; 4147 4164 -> 0.6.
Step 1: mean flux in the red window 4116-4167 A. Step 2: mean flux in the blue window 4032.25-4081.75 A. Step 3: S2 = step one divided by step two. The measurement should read 0.97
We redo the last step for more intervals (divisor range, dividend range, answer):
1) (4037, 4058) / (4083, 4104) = 0.77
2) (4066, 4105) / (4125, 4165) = 1.13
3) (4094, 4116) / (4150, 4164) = 1.38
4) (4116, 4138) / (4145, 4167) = 1.07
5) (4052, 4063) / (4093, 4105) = 0.65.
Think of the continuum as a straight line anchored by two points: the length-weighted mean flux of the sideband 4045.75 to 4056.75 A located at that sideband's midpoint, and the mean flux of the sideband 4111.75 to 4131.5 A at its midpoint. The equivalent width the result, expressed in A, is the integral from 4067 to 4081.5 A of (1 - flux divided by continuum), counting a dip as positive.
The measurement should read 0.7 A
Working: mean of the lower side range 1.02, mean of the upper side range 0.878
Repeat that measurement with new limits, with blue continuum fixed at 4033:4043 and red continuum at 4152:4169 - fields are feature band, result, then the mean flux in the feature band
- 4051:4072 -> 0.4 A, 0.91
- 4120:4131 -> 0.9 A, 0.873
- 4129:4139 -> 0.4 A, 0.907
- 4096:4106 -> 4.2 A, 0.548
